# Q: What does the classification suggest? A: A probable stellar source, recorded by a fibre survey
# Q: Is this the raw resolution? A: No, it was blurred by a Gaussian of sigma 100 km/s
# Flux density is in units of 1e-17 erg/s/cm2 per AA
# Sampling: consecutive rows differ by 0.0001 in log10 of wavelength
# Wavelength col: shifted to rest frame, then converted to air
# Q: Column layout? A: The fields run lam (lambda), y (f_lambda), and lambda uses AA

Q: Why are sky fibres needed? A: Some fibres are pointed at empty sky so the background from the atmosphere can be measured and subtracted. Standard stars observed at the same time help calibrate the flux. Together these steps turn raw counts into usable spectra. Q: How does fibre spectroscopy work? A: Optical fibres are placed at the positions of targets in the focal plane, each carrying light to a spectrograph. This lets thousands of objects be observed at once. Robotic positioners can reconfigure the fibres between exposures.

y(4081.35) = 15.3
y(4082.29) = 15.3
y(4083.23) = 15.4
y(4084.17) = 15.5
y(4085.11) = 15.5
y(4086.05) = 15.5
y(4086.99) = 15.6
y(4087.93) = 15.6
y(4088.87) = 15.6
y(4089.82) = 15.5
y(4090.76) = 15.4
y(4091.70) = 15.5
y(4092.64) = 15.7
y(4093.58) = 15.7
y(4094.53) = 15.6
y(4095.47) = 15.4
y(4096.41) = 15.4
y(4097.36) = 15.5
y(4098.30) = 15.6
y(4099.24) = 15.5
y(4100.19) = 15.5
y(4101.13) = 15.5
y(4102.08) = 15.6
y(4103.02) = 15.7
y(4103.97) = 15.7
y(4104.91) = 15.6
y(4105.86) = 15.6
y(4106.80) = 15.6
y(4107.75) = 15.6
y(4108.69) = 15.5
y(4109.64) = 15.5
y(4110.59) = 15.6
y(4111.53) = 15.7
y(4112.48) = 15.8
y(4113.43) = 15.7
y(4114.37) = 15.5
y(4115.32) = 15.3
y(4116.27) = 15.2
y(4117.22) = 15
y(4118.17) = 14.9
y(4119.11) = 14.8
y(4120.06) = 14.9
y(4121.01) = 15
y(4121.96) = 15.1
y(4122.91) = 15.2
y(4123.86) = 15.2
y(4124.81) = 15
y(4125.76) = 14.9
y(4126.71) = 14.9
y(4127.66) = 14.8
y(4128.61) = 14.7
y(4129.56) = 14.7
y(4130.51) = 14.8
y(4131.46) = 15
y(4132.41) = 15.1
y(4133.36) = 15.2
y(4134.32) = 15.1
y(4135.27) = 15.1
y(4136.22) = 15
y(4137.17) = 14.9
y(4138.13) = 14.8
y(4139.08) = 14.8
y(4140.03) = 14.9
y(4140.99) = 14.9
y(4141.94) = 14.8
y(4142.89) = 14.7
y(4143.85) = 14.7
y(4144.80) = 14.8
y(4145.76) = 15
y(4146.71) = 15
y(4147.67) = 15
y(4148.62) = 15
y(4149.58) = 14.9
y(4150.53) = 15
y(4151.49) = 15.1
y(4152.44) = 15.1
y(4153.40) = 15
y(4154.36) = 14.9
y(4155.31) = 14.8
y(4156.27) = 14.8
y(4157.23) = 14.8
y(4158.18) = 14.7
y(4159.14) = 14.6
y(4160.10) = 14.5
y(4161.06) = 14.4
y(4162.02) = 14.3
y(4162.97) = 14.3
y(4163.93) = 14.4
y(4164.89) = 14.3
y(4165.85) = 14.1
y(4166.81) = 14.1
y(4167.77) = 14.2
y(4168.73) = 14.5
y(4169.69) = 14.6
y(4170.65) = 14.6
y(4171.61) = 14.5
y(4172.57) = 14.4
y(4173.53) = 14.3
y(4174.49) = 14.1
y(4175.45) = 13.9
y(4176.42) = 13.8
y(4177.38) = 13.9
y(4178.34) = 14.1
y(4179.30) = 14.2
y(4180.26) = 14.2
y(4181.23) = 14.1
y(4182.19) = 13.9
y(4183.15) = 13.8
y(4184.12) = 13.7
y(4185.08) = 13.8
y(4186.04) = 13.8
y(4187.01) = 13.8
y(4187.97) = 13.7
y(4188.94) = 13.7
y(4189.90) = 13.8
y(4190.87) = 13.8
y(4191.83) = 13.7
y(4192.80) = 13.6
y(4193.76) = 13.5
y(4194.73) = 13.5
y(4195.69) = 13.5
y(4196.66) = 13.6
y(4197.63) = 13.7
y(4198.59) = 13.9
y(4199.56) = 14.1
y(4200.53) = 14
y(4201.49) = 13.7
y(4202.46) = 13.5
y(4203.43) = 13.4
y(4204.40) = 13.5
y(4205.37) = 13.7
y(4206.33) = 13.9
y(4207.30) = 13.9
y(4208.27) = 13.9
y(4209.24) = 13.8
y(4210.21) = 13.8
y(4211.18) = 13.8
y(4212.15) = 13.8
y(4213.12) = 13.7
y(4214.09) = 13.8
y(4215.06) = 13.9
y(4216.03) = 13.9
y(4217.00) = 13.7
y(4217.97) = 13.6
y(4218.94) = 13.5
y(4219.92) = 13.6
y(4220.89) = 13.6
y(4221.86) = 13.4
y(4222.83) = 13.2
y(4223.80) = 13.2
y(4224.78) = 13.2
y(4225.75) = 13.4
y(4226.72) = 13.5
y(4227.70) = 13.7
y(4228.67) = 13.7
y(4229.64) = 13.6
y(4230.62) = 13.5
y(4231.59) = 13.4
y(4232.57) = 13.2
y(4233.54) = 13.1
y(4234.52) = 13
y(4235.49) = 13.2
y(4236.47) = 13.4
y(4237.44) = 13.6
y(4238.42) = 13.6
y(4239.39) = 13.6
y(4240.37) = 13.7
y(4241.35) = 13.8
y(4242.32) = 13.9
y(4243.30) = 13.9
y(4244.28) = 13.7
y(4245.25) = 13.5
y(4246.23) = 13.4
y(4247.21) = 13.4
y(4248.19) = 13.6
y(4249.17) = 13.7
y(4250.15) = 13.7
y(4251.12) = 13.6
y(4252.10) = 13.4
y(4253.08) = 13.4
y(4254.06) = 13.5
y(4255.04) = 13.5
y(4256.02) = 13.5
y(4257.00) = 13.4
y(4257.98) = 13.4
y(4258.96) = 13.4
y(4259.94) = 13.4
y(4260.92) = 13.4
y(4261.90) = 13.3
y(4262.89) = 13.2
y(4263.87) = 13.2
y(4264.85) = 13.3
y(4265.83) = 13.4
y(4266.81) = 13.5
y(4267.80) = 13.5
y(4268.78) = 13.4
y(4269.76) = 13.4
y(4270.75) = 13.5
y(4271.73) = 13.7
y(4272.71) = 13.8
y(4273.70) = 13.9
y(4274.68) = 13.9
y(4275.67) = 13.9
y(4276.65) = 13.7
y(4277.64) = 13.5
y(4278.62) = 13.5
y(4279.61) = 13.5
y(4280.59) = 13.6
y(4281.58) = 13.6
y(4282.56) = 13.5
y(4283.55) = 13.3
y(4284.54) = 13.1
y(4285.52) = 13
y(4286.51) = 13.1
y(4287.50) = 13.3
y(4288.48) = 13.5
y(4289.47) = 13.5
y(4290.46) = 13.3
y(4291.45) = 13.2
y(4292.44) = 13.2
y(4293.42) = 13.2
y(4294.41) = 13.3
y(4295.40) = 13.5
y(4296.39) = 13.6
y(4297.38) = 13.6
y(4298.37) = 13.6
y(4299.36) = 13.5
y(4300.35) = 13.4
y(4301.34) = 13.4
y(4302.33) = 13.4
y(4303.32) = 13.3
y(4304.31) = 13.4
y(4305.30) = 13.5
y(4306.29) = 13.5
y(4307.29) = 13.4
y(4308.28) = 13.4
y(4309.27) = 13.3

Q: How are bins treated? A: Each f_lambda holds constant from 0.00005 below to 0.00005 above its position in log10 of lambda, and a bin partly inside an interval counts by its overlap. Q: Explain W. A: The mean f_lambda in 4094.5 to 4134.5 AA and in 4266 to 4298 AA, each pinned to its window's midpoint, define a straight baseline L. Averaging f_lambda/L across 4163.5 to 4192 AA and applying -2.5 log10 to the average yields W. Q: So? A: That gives 0.04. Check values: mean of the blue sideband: 15.3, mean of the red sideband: 13.5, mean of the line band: 14.1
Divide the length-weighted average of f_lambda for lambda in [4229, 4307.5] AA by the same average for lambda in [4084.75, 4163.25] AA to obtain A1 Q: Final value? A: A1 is 0.9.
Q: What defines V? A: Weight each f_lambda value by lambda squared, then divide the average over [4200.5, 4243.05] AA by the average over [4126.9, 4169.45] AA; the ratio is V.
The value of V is 1.0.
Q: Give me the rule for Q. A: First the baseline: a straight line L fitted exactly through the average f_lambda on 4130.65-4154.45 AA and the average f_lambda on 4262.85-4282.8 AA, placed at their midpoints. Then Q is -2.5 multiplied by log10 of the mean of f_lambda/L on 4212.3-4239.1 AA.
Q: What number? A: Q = 0.045 mag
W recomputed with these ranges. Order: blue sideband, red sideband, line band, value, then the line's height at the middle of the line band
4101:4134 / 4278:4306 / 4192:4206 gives 0.06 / 14.4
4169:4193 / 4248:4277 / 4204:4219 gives 0.00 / 13.8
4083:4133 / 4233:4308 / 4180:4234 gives 0.04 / 14.2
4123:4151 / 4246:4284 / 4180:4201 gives 0.04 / 14.3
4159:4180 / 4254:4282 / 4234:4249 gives 0.01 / 13.7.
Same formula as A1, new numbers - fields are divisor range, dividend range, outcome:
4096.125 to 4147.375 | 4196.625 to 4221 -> 0.91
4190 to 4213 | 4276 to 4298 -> 0.98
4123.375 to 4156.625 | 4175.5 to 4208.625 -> 0.92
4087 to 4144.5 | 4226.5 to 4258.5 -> 0.89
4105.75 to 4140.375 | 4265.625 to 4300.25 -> 0.89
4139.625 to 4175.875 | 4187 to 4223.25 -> 0.94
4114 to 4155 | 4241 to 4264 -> 0.90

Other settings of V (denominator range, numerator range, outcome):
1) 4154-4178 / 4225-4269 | 0.97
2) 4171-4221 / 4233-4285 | 1.01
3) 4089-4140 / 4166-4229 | 0.94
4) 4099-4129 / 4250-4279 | 0.95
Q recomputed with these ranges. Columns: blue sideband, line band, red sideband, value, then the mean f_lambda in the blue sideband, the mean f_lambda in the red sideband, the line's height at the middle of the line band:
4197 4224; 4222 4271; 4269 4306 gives 0.01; 13.7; 13.5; 13.6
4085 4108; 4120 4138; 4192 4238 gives 0.00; 15.6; 13.6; 15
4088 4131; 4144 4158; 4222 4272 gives -0.01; 15.3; 13.5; 14.8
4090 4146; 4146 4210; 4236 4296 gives 0.03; 15.2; 13.5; 14.5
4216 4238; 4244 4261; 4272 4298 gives 0.00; 13.4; 13.5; 13.4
